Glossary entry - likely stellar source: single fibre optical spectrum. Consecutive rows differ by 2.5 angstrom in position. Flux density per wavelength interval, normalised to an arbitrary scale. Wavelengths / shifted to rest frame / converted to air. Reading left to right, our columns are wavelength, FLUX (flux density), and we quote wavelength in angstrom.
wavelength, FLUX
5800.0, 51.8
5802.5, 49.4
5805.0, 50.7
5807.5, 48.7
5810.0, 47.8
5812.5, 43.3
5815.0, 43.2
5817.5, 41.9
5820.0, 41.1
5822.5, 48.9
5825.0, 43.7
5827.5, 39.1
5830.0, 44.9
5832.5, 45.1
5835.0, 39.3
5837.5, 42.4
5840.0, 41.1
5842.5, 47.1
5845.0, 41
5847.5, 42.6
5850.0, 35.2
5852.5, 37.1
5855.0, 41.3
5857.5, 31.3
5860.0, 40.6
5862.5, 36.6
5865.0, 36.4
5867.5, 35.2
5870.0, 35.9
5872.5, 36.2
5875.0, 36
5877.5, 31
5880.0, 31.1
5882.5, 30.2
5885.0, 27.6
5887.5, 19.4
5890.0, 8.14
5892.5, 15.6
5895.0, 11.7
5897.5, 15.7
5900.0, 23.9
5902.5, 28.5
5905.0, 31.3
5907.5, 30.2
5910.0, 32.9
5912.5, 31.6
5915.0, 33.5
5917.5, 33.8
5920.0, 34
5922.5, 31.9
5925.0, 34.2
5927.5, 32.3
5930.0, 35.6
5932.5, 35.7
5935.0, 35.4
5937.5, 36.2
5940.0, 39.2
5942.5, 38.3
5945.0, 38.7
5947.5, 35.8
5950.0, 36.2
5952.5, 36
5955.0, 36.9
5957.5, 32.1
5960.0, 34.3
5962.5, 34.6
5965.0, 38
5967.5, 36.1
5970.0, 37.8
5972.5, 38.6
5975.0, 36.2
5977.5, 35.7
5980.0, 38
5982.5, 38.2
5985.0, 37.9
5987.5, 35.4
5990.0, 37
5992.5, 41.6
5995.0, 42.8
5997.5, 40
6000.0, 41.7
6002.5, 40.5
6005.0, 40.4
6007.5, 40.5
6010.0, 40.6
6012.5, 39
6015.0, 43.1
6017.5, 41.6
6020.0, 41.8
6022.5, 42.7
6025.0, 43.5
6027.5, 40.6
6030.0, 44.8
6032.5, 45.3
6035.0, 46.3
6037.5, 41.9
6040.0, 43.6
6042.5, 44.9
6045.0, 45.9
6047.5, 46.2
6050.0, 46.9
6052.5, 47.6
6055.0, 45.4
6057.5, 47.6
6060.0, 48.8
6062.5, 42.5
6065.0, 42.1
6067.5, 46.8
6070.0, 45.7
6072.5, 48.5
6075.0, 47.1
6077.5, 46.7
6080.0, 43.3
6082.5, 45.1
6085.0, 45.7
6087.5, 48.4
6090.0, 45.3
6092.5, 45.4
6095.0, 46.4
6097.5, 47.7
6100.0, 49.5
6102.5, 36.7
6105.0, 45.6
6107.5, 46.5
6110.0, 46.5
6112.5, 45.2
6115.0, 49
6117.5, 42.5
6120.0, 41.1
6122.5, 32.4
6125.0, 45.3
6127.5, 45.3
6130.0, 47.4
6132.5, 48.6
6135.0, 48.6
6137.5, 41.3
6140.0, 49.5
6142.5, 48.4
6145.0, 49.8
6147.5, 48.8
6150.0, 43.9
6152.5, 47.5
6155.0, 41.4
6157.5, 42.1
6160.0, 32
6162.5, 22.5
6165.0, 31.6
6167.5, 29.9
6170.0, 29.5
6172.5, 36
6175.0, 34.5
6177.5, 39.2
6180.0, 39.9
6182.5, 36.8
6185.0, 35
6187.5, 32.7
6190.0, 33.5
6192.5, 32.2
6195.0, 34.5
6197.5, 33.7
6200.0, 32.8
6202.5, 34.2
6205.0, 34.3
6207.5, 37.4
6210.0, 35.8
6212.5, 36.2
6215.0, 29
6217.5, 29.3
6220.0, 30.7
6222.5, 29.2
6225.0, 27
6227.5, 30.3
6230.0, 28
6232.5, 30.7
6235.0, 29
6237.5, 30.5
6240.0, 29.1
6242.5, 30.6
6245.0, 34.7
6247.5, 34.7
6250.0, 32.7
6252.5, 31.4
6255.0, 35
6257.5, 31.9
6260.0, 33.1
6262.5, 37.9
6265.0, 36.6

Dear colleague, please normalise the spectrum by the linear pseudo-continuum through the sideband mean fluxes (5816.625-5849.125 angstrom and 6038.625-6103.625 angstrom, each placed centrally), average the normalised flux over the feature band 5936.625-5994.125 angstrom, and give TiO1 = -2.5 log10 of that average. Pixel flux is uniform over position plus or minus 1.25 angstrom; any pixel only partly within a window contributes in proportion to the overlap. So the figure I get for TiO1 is 0.20 mag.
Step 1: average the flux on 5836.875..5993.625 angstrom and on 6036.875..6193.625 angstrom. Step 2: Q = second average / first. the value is 1.3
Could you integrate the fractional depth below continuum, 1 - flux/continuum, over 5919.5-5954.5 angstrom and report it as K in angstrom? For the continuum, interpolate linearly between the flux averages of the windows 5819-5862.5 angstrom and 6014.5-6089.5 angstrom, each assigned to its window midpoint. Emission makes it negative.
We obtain 5.9 angstrom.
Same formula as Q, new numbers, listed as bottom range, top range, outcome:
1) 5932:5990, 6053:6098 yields 1.26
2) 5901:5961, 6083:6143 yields 1.32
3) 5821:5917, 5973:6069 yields 1.25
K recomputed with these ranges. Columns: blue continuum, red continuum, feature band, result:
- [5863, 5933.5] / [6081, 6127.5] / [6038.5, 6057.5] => -2.51 angstrom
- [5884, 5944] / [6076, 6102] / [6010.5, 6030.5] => -1.30 angstrom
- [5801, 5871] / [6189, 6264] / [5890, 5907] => 8.33 angstrom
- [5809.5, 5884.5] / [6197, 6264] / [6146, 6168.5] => -2.94 angstrom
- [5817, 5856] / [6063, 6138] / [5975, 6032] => 4.82 angstrom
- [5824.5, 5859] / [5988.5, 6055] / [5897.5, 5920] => 6.20 angstrom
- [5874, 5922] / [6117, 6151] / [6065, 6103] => -4.26 angstrom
